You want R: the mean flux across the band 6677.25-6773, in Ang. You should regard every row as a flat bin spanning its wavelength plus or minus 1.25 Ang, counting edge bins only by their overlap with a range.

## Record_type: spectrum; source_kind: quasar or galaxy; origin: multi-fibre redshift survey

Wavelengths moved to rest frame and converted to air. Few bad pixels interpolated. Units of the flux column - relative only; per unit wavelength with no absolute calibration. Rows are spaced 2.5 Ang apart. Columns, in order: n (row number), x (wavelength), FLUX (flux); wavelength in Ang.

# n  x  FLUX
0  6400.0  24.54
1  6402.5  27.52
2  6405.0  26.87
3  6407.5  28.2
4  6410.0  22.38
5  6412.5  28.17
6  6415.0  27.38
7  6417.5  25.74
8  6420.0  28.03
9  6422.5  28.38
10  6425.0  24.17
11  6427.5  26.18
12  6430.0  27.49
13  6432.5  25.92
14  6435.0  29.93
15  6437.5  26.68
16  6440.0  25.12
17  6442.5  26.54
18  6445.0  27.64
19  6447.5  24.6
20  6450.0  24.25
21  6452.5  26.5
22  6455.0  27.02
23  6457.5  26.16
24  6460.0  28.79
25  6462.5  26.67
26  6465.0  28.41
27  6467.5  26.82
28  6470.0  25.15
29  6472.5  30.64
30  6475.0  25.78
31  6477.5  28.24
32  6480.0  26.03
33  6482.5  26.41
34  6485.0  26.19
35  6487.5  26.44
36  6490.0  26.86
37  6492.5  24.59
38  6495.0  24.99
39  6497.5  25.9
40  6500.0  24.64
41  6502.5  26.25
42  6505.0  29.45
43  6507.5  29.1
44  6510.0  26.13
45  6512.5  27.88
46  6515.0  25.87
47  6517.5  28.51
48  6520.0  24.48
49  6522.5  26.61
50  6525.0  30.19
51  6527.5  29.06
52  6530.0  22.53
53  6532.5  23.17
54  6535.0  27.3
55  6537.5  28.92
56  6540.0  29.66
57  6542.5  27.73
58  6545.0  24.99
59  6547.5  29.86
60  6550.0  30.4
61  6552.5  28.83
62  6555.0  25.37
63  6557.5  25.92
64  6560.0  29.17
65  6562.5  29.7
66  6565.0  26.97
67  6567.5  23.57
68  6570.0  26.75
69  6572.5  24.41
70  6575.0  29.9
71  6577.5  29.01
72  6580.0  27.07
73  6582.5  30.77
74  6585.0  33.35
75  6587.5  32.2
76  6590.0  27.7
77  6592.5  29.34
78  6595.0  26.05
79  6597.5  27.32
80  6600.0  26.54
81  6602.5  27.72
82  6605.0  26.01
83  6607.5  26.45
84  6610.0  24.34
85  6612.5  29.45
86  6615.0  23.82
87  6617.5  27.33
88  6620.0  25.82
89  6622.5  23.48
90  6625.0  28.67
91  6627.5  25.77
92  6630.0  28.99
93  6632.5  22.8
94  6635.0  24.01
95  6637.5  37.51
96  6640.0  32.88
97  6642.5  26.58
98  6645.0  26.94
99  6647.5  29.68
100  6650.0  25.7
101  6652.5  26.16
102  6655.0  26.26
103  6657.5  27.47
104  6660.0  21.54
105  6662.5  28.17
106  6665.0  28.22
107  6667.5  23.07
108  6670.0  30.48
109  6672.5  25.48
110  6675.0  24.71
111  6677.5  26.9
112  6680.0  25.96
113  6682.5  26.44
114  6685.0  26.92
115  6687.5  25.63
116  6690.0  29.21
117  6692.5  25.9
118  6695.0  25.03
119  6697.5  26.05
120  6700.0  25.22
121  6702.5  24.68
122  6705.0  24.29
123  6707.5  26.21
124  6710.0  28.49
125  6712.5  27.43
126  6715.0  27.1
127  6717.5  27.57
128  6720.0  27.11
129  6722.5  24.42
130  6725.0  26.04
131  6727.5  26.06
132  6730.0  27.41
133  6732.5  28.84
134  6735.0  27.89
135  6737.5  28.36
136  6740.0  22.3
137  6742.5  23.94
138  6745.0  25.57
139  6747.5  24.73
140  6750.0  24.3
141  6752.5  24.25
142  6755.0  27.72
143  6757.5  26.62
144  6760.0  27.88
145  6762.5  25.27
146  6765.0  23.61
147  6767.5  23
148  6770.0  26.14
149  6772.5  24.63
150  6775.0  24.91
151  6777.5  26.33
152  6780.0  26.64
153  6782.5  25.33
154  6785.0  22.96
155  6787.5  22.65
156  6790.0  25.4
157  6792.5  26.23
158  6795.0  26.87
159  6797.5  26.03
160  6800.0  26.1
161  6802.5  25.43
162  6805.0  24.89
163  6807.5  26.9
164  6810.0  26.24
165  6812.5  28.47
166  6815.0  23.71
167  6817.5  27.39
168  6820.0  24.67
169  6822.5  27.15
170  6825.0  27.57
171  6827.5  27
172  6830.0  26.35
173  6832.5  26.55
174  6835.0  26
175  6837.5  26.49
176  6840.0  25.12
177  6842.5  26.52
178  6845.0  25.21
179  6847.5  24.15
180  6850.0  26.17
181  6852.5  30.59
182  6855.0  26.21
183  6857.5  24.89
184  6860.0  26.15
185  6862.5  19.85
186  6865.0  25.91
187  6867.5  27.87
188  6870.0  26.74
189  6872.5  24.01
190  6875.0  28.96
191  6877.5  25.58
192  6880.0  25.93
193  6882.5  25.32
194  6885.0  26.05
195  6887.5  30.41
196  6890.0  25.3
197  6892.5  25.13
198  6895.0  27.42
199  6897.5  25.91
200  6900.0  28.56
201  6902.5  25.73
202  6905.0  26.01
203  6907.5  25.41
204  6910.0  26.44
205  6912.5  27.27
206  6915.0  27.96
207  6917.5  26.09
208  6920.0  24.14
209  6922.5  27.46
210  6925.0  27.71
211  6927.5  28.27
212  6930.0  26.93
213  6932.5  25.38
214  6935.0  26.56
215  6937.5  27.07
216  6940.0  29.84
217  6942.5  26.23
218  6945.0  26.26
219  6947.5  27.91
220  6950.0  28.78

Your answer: 26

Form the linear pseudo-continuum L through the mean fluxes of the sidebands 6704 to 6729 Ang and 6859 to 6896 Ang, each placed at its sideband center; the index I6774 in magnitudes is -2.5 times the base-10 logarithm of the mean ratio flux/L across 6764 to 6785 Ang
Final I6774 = 0.06 mag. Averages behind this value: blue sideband 26.5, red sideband 26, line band 25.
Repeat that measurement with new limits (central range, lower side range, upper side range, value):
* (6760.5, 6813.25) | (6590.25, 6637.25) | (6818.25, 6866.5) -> 0.028 mag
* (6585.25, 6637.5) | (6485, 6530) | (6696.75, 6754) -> -0.028 mag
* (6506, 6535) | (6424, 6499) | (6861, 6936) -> -0.009 mag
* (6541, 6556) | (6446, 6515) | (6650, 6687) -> -0.057 mag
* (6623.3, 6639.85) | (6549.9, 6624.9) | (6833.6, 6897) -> -0.036 mag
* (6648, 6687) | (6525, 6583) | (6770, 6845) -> 0.019 mag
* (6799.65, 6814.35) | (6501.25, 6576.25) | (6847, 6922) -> 0.009 mag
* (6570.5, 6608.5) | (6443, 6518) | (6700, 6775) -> -0.074 mag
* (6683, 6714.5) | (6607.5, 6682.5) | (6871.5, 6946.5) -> 0.021 mag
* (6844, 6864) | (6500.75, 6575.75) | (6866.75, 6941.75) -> 0.057 mag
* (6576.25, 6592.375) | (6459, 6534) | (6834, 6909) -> -0.130 mag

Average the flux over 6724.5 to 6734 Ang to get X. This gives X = 27.2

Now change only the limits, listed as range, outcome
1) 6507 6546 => 27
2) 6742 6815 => 25.5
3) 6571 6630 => 27.5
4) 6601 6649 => 27.3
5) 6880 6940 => 26.7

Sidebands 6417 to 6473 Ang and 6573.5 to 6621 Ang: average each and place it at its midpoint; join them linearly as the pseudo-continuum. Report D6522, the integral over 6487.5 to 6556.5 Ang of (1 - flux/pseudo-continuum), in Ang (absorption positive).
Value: 0.9 Ang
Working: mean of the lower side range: 26.8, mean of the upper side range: 27.9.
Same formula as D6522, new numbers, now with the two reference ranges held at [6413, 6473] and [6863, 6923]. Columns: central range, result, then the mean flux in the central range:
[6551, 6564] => -0.5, 27.8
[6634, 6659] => -1.6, 28.3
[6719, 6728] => 0.2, 25.9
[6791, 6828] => 0.2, 26.3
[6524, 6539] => -0.1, 26.9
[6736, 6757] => 1.0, 25.2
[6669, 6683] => 0.0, 26.6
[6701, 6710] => 0.3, 25.5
